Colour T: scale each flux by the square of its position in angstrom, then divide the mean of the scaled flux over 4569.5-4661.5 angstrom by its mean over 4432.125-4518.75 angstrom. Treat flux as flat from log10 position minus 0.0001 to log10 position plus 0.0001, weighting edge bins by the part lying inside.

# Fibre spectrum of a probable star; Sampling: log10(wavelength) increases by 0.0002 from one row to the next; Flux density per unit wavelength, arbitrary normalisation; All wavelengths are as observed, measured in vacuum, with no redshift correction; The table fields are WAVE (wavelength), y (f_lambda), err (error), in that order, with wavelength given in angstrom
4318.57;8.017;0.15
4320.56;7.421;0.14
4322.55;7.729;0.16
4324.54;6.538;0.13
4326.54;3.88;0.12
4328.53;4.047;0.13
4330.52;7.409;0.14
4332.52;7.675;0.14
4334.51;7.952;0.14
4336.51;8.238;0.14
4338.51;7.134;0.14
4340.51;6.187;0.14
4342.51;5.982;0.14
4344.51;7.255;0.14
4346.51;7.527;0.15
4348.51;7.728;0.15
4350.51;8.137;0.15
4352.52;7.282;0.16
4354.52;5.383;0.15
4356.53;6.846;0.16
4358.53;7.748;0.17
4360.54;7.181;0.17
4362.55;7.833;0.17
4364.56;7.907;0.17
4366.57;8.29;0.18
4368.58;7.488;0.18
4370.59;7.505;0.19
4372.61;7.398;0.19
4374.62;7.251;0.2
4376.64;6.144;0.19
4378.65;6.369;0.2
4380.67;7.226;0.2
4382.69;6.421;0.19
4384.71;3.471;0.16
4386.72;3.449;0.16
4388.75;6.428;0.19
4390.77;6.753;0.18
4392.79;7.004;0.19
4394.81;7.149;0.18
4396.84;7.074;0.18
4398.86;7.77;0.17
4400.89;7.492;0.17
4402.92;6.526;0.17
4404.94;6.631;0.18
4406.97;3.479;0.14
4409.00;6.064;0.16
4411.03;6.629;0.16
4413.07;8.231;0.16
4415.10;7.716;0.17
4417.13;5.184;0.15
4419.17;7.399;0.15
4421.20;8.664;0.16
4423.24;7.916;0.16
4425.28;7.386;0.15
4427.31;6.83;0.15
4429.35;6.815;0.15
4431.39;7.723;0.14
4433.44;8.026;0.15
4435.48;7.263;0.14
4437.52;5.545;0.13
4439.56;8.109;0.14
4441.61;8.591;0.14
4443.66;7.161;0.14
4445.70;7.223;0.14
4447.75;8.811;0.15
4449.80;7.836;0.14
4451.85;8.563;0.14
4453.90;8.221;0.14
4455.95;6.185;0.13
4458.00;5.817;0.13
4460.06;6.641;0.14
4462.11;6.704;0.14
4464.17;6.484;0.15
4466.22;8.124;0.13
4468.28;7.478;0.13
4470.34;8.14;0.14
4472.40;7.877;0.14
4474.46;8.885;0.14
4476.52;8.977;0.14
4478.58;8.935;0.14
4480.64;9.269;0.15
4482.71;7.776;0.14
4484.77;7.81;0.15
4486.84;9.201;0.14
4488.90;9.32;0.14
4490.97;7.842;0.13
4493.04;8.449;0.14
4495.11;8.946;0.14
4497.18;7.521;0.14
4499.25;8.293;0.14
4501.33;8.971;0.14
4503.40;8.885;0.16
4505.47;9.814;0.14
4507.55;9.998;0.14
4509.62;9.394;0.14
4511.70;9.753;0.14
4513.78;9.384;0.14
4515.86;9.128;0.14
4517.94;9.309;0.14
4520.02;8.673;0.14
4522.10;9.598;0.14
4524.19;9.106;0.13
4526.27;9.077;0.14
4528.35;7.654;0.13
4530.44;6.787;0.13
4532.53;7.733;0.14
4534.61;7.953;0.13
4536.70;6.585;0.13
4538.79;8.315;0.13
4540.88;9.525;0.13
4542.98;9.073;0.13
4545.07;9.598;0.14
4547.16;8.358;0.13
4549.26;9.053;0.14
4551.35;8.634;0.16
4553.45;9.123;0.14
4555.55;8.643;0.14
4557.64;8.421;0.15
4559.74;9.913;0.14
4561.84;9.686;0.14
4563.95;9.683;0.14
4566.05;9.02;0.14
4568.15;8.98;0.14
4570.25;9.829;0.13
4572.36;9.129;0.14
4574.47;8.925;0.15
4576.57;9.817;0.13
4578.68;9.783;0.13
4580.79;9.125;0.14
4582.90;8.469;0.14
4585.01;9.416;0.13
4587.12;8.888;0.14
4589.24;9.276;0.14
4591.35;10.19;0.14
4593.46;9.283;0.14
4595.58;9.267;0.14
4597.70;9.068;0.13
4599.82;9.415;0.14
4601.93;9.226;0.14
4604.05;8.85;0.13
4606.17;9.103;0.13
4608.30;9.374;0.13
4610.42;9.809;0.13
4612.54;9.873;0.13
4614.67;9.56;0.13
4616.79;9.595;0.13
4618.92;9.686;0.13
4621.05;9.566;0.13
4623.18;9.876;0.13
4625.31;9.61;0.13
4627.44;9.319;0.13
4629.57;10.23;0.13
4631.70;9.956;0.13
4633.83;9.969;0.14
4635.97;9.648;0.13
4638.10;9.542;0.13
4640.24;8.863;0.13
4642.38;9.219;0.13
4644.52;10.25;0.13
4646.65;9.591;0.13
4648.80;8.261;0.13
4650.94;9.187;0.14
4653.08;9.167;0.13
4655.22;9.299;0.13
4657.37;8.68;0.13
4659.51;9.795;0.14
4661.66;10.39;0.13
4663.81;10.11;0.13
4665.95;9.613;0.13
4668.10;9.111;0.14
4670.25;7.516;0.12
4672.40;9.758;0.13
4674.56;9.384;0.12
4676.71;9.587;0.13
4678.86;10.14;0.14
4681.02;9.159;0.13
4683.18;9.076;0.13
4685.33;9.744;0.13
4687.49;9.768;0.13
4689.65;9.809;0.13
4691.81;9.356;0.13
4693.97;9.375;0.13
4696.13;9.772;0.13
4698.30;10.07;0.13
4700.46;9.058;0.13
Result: 1.22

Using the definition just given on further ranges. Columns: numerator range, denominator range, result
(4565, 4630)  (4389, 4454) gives 1.41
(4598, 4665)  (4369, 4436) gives 1.55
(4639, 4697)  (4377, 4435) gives 1.57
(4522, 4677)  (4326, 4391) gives 1.51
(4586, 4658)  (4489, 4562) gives 1.12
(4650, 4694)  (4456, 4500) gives 1.29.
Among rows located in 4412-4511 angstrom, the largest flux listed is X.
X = 9.998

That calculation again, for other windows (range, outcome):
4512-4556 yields 9.598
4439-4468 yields 8.811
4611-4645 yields 10.25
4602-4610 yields 9.374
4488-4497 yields 9.32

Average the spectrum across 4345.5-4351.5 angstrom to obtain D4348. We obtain 7.8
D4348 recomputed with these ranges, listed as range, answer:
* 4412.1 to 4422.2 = 7.44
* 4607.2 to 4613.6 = 9.68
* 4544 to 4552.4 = 8.92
